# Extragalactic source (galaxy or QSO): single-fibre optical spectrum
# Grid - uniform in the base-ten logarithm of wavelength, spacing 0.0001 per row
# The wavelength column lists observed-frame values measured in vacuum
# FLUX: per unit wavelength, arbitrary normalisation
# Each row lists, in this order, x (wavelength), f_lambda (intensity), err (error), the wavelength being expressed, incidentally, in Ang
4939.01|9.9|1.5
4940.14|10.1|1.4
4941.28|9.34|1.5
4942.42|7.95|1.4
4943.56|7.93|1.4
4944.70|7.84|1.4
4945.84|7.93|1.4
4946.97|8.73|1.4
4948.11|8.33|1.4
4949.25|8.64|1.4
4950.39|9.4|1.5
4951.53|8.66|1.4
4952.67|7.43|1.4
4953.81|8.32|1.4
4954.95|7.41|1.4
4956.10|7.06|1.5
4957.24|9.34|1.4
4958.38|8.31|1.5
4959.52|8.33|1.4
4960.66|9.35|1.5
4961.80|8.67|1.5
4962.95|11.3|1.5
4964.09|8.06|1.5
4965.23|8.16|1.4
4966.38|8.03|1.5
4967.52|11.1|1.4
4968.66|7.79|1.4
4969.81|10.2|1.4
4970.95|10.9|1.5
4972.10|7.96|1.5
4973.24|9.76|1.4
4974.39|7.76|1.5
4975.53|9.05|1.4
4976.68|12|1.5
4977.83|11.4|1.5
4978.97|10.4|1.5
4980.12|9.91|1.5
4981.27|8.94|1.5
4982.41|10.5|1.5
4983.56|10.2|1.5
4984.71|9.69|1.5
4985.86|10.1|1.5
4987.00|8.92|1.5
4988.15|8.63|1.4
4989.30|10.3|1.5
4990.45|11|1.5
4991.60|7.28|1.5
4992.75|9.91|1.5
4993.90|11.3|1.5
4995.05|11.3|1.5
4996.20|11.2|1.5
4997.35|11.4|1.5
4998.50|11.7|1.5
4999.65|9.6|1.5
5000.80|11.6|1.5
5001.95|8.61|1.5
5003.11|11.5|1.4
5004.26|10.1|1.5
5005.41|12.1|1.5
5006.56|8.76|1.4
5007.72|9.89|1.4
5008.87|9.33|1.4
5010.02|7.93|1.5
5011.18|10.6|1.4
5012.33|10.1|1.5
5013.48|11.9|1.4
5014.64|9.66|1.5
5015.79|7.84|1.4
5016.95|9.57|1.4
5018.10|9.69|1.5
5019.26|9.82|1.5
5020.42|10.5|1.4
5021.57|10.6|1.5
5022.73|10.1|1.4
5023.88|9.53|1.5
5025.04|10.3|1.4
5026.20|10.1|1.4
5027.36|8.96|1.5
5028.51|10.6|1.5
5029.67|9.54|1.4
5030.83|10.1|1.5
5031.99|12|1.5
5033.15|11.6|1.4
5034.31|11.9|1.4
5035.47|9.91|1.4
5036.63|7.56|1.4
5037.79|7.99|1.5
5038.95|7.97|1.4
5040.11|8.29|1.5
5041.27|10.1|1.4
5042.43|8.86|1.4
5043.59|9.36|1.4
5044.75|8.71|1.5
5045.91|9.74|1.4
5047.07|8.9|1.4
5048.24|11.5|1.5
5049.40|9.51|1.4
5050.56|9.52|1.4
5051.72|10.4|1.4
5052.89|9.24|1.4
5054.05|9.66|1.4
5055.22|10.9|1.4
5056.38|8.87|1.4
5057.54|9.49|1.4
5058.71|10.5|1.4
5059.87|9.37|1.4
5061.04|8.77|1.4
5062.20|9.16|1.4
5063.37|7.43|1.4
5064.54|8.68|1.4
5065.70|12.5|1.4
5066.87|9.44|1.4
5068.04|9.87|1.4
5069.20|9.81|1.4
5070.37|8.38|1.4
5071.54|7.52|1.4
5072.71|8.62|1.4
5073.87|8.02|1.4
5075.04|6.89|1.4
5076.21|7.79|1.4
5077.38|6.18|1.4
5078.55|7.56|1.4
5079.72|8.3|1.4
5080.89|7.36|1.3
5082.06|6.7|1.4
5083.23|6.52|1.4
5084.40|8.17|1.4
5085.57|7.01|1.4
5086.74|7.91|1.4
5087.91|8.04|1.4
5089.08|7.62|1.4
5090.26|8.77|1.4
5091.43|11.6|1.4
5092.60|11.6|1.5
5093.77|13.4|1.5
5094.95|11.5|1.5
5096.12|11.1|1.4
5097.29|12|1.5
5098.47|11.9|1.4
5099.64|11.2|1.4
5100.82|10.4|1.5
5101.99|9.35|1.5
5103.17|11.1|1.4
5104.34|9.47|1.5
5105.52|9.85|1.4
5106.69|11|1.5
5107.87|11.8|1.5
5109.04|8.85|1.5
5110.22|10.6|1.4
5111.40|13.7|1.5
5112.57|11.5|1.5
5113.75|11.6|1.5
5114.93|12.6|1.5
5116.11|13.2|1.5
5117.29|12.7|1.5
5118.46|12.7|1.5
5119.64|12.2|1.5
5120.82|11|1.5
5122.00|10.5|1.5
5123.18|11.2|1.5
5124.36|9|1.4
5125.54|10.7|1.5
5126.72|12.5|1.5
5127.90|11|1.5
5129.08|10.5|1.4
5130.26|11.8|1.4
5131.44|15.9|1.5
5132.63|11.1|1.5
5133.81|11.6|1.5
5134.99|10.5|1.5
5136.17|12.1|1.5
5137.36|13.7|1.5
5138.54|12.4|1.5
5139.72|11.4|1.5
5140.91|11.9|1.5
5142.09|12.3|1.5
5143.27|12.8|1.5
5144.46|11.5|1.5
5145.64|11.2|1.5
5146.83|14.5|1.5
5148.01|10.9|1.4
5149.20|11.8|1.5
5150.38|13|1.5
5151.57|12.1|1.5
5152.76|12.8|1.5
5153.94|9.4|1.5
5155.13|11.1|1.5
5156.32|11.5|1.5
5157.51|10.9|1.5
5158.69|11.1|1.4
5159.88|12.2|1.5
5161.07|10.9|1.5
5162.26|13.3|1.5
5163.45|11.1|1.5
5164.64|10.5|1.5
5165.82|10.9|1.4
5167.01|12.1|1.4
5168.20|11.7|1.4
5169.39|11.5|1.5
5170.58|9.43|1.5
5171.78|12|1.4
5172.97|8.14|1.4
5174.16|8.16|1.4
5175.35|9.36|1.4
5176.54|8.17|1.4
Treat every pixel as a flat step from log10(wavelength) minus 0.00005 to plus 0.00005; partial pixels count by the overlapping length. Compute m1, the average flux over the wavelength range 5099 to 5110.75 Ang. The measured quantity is 10.4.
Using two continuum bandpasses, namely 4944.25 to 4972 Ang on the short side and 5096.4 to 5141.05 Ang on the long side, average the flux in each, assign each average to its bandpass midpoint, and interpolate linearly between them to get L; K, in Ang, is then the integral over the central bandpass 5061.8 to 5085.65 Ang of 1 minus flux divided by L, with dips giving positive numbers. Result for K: 5.6 Ang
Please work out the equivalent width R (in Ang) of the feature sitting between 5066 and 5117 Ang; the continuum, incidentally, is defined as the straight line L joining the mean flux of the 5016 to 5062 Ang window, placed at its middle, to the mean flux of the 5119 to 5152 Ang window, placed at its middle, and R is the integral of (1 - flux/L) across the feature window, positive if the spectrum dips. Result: 5.6 Ang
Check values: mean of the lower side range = 9.72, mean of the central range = 9.71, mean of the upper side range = 11.8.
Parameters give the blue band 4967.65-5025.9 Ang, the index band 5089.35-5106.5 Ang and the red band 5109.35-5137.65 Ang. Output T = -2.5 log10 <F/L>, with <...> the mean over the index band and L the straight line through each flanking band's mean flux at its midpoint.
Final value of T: 0.05 mag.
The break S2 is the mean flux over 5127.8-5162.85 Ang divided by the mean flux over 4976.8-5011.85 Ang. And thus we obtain 1.17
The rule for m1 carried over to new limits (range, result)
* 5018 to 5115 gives 9.64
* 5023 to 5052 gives 9.72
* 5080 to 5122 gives 10.4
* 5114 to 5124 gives 11.9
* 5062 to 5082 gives 8.38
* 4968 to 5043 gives 9.92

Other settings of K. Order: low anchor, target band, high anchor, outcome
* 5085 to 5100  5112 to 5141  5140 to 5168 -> -1.93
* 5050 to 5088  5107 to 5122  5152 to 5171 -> -2.80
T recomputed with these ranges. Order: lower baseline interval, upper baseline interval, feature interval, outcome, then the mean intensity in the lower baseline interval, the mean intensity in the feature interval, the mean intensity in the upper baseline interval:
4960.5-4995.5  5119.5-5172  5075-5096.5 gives 0.254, 9.67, 8.65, 11.6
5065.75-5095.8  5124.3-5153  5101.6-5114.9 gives -0.065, 8.68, 10.9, 12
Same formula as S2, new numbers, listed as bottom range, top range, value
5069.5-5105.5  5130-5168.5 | 1.31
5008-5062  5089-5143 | 1.18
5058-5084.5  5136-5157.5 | 1.42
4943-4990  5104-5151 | 1.29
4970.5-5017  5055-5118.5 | 0.97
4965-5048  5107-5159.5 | 1.19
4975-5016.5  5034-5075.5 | 0.91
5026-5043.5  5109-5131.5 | 1.20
